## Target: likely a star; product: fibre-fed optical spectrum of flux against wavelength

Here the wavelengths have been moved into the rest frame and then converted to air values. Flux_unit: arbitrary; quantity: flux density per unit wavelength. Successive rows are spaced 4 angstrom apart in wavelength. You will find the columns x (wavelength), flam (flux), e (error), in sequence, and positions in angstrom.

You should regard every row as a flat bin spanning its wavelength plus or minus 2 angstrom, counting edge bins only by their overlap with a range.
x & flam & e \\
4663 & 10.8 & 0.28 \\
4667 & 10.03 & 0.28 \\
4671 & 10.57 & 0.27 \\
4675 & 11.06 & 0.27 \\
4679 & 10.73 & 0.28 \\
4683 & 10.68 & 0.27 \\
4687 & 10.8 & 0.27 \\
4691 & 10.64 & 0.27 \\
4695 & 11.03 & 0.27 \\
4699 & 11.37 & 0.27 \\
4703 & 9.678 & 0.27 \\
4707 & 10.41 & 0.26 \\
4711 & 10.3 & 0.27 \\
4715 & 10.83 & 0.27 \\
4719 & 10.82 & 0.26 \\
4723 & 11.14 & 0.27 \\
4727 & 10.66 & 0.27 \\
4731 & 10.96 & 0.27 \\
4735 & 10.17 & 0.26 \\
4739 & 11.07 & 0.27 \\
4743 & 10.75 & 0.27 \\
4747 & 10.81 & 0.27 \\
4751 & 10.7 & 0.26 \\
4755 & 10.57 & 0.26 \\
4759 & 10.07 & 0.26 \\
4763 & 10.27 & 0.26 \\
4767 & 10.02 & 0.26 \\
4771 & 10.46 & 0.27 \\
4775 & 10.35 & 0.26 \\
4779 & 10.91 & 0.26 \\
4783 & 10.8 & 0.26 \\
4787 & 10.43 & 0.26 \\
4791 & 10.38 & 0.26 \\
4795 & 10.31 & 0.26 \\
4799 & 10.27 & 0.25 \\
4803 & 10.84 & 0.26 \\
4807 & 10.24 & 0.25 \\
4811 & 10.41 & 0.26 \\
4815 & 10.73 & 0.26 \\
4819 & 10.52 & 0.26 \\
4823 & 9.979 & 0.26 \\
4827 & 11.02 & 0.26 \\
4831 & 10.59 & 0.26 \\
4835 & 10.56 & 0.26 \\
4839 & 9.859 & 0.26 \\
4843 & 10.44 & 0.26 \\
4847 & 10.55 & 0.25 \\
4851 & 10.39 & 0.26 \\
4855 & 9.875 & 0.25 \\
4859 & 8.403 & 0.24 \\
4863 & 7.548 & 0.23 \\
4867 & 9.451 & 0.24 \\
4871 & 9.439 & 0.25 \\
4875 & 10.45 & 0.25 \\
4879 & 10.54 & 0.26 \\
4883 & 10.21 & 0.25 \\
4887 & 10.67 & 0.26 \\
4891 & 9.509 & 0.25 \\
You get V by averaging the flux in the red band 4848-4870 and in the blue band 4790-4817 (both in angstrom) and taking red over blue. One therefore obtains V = 0.88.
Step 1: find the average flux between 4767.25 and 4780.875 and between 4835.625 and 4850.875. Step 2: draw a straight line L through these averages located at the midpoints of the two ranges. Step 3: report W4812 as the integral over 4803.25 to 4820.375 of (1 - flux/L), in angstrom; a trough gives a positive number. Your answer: -0.2 angstrom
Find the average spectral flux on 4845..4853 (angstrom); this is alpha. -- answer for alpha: 10.5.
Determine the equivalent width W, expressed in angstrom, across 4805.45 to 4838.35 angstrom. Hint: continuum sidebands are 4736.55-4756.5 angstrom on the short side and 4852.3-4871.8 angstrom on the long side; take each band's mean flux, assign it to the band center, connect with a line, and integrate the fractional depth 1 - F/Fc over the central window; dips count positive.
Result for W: -3.07 angstrom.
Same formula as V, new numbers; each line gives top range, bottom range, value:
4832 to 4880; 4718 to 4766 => 0.92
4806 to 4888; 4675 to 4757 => 0.94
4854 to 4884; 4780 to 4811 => 0.90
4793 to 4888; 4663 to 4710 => 0.95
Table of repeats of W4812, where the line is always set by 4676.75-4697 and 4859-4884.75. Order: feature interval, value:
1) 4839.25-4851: -0.8 angstrom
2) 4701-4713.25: 0.6 angstrom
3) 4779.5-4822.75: -2.1 angstrom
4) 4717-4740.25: -0.7 angstrom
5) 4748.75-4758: -0.2 angstrom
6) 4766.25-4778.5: -0.2 angstrom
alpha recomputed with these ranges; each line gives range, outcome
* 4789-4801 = 10.3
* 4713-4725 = 10.9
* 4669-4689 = 10.8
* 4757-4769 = 10.1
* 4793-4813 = 10.4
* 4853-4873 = 8.94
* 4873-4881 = 10.5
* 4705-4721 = 10.6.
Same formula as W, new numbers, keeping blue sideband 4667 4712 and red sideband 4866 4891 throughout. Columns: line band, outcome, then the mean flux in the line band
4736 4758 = -0.5 angstrom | 10.7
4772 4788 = -0.4 angstrom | 10.6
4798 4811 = -0.2 angstrom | 10.5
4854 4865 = 1.8 angstrom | 8.49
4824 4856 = -0.6 angstrom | 10.4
